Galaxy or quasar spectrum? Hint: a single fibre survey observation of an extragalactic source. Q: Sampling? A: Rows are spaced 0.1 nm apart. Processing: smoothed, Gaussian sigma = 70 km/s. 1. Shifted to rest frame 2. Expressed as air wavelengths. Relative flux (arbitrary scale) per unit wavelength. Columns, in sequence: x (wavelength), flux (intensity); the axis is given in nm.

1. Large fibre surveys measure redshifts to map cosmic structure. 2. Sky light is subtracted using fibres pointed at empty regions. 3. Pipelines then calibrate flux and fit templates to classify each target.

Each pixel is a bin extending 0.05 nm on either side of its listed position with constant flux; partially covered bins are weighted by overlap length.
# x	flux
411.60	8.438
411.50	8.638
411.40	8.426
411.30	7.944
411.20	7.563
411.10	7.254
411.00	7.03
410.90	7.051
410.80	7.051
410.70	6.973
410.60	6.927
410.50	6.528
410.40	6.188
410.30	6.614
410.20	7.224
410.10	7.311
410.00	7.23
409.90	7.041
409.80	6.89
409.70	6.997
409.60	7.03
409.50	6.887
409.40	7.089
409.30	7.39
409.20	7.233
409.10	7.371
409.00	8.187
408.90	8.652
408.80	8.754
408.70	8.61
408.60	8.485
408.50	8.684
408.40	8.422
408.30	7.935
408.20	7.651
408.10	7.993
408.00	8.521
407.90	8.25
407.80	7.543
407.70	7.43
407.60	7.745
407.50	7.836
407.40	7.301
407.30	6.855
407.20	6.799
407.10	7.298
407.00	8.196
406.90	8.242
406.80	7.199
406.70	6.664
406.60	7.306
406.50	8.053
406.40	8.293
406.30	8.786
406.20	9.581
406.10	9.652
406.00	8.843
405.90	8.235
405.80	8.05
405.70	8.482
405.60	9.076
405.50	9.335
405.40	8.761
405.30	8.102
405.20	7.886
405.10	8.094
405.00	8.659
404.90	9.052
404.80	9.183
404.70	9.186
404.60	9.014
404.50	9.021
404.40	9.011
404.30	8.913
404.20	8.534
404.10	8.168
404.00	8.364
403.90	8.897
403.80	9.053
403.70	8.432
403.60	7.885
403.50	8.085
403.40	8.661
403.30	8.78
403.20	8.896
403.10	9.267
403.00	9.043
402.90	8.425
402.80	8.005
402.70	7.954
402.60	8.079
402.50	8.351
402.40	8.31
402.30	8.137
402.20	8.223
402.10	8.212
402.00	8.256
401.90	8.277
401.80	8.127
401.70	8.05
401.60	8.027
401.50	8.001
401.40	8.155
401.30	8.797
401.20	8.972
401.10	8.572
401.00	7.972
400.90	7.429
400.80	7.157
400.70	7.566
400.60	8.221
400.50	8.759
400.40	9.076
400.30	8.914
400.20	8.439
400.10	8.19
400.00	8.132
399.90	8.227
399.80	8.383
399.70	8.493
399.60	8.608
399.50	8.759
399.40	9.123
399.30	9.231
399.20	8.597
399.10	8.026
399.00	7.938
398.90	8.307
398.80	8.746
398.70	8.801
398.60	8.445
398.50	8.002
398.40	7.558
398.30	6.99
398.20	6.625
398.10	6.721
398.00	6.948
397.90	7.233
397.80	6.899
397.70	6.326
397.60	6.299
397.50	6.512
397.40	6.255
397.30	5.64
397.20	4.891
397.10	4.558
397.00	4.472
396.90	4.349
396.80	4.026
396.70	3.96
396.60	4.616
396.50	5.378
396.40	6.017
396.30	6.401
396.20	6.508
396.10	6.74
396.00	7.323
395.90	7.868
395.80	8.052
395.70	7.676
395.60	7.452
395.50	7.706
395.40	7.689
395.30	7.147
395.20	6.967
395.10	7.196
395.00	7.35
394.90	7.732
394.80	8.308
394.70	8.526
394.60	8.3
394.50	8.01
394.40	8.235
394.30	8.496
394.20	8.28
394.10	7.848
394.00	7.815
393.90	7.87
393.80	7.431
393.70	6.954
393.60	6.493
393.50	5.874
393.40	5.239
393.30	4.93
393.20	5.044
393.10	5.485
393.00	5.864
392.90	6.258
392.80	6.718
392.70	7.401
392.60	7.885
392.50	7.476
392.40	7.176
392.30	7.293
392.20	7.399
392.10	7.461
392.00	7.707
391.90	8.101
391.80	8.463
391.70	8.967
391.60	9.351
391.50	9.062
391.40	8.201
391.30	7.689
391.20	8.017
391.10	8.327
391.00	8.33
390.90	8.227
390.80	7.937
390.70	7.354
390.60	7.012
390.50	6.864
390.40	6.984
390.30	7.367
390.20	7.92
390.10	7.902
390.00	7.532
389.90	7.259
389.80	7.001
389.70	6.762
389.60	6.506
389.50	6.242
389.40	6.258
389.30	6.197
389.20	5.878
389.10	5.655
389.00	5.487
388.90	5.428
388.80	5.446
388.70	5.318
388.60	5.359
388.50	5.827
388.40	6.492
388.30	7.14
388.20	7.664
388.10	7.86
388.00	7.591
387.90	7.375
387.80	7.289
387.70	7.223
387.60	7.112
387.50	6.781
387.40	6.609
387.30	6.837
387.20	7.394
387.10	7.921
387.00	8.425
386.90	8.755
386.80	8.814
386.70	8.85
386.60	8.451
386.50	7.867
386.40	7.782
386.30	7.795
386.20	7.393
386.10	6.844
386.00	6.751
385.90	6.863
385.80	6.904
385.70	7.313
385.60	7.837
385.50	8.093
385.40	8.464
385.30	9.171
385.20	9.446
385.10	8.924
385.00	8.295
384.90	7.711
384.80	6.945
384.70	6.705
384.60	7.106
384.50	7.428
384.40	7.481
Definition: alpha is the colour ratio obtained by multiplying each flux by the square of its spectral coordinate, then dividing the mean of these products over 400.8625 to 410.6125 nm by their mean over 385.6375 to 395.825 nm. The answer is 1.20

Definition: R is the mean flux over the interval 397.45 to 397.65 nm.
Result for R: 6.41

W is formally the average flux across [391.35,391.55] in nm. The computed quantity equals 8.63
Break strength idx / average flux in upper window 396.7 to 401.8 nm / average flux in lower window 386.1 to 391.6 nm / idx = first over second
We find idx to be 1.0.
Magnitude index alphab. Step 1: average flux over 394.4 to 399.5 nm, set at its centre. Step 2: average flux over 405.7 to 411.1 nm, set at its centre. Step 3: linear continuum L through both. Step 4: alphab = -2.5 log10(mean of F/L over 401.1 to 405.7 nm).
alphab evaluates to -0.15 mag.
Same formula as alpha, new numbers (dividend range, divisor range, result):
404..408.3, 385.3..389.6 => 1.28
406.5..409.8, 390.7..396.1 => 1.10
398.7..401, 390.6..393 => 1.12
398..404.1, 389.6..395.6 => 1.16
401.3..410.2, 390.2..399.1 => 1.21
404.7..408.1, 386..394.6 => 1.22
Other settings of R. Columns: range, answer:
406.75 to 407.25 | 7.55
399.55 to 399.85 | 8.49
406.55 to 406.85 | 7.06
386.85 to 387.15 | 8.37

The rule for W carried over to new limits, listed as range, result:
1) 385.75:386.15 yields 6.84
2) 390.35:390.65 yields 6.95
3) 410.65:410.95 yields 7.02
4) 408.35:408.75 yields 8.55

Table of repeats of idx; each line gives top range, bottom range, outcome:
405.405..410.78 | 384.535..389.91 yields 1.08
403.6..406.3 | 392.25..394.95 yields 1.22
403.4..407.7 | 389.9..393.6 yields 1.13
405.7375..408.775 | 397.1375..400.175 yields 1.05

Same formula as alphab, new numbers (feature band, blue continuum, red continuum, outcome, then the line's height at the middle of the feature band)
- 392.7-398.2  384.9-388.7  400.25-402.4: 0.20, 7.97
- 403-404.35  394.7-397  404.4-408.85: -0.11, 7.82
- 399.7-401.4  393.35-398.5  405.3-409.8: -0.14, 7.27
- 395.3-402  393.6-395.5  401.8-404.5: 0.10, 8.1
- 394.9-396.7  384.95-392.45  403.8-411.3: 0.11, 7.62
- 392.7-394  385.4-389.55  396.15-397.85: -0.04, 6.09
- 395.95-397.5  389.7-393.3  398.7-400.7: 0.44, 8.14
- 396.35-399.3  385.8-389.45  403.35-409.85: 0.17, 7.64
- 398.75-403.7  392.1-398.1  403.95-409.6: -0.12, 7.49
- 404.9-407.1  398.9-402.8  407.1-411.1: -0.08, 7.79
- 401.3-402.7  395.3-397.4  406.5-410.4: -0.20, 6.79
